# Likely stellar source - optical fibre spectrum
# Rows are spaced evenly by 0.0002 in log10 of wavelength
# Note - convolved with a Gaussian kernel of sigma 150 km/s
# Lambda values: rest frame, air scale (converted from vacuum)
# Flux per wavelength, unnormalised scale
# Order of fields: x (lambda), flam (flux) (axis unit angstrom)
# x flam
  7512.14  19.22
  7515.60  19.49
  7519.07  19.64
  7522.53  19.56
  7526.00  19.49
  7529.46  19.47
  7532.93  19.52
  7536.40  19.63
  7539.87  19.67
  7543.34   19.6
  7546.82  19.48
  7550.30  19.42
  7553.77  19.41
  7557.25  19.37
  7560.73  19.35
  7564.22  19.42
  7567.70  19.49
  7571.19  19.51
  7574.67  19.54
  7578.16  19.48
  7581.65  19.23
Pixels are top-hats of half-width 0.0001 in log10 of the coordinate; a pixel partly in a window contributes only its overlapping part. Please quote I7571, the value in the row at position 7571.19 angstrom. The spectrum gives 19.51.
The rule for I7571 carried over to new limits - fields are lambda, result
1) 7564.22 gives 19.42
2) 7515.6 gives 19.49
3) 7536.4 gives 19.63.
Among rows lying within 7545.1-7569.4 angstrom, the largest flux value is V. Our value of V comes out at 19.49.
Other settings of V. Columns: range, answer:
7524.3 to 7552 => 19.67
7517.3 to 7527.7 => 19.64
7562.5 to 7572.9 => 19.51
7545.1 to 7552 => 19.48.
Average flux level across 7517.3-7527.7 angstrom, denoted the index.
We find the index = 19.5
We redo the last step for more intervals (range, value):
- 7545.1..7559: 19.4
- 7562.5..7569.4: 19.5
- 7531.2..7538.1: 19.6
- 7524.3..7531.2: 19.5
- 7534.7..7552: 19.6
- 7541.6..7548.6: 19.5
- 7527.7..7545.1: 19.6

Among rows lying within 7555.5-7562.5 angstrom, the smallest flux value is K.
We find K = 19.35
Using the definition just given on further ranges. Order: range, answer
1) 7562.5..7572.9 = 19.42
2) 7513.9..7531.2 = 19.47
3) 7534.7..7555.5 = 19.41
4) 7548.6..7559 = 19.37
